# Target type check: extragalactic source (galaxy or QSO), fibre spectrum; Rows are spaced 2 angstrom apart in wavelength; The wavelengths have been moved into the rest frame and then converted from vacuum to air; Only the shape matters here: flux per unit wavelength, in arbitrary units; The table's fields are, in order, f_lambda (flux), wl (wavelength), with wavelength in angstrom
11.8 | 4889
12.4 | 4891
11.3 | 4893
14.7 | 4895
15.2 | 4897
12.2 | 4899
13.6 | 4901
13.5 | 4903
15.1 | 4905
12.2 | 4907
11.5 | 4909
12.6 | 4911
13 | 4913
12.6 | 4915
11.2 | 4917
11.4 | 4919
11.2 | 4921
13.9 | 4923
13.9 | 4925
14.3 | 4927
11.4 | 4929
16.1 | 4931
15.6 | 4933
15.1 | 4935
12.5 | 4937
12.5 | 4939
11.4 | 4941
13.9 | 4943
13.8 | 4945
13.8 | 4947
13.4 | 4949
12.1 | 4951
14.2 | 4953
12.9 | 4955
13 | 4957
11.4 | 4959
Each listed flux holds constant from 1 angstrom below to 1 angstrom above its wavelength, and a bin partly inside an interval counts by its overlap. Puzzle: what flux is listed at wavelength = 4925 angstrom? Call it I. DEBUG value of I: 13.9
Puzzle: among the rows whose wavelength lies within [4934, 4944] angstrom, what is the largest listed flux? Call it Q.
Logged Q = 15.1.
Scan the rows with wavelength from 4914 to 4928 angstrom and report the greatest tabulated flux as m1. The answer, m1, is 14.3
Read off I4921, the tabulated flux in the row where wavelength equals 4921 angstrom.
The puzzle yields 11.2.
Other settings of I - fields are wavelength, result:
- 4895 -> 14.7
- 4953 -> 14.2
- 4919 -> 11.4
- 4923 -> 13.9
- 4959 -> 11.4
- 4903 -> 13.5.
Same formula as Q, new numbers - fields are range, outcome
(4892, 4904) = 15.2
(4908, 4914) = 13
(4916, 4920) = 11.4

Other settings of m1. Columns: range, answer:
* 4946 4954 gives 14.2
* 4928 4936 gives 16.1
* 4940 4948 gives 13.9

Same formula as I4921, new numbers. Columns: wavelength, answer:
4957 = 13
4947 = 13.8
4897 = 15.2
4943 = 13.9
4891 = 12.4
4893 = 11.3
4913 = 13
